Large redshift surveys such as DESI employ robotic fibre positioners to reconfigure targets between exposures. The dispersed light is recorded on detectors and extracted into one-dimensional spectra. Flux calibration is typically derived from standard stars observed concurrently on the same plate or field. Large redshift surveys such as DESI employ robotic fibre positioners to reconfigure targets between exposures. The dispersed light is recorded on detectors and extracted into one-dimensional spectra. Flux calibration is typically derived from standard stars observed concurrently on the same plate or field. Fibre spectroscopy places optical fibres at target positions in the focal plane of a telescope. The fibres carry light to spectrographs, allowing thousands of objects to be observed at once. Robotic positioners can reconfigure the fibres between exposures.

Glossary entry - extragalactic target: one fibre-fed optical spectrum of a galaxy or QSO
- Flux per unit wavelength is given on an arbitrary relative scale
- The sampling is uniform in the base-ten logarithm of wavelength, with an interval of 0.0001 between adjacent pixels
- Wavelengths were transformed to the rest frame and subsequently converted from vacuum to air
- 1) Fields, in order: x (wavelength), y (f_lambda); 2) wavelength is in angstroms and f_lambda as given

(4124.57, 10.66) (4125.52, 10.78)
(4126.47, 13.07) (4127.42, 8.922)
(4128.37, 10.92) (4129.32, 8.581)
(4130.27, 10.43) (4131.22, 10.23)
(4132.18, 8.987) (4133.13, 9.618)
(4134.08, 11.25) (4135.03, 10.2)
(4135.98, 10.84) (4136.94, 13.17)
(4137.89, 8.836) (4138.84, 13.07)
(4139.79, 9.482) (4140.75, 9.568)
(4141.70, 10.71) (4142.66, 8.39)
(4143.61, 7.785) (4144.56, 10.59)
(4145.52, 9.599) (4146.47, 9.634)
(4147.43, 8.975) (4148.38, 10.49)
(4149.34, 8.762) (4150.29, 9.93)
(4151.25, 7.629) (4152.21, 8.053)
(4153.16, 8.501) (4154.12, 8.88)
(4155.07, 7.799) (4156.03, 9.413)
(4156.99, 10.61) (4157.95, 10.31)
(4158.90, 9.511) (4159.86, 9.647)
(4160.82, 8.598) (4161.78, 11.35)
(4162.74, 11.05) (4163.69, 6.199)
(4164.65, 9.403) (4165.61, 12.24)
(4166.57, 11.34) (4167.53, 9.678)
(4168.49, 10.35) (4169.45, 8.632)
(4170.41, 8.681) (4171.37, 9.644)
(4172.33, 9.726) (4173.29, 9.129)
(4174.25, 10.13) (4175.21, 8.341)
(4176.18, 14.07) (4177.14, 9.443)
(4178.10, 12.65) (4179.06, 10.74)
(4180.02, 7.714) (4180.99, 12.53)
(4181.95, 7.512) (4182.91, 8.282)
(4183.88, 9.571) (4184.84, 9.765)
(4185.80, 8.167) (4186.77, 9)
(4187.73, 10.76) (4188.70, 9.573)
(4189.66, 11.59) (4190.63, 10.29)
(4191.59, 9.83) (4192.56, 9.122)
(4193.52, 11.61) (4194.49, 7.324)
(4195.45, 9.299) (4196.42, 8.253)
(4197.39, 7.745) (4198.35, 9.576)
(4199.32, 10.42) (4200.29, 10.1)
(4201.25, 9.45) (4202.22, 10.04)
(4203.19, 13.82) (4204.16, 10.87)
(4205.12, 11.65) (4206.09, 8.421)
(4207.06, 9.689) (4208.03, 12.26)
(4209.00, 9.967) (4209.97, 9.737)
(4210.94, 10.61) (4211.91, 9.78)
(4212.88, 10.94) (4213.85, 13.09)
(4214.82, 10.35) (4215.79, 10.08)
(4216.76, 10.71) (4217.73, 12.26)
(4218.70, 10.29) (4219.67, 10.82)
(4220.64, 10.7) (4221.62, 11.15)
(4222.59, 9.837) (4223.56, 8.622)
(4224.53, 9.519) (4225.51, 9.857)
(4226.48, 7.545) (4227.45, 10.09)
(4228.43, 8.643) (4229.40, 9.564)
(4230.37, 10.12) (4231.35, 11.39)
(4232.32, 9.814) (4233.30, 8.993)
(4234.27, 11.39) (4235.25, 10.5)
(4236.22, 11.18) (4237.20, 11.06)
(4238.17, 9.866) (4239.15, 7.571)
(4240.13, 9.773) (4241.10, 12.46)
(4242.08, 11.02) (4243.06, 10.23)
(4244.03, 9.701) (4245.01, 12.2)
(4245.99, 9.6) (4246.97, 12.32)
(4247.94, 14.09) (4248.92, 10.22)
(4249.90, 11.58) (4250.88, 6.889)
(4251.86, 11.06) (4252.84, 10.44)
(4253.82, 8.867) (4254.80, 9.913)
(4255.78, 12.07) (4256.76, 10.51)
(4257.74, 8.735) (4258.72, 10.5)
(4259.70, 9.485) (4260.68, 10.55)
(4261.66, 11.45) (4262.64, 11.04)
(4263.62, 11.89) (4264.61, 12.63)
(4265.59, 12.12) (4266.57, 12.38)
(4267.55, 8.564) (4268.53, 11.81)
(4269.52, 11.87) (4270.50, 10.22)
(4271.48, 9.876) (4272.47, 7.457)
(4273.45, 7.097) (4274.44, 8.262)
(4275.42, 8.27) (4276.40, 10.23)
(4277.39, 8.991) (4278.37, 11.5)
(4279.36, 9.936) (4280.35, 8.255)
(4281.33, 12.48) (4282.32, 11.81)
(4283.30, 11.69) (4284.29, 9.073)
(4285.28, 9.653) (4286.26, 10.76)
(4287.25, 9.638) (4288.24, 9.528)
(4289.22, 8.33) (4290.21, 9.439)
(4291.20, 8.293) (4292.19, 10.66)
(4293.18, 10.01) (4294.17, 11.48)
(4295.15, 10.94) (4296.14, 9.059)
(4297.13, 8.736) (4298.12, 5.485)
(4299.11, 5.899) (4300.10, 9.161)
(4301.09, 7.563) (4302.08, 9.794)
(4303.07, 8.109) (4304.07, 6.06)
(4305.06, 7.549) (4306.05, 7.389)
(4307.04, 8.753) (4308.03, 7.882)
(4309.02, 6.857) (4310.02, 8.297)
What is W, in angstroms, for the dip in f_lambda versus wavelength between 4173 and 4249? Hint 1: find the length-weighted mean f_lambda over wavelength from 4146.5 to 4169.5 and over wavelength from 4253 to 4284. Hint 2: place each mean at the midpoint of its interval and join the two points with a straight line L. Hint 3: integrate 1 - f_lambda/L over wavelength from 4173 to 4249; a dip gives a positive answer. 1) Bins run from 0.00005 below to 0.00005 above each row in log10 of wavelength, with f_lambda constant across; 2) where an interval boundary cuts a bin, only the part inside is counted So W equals -2.43 angstroms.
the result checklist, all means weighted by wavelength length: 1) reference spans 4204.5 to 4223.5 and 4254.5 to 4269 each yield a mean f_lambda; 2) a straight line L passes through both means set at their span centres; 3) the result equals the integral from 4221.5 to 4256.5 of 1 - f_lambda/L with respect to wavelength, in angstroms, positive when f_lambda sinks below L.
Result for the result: 1.7 angstroms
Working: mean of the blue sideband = 10.6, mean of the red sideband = 10.9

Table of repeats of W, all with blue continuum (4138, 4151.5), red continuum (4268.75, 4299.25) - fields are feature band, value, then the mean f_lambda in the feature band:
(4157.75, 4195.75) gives -0.8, 9.82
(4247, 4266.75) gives -2.6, 10.8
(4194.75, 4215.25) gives -1.4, 10.3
